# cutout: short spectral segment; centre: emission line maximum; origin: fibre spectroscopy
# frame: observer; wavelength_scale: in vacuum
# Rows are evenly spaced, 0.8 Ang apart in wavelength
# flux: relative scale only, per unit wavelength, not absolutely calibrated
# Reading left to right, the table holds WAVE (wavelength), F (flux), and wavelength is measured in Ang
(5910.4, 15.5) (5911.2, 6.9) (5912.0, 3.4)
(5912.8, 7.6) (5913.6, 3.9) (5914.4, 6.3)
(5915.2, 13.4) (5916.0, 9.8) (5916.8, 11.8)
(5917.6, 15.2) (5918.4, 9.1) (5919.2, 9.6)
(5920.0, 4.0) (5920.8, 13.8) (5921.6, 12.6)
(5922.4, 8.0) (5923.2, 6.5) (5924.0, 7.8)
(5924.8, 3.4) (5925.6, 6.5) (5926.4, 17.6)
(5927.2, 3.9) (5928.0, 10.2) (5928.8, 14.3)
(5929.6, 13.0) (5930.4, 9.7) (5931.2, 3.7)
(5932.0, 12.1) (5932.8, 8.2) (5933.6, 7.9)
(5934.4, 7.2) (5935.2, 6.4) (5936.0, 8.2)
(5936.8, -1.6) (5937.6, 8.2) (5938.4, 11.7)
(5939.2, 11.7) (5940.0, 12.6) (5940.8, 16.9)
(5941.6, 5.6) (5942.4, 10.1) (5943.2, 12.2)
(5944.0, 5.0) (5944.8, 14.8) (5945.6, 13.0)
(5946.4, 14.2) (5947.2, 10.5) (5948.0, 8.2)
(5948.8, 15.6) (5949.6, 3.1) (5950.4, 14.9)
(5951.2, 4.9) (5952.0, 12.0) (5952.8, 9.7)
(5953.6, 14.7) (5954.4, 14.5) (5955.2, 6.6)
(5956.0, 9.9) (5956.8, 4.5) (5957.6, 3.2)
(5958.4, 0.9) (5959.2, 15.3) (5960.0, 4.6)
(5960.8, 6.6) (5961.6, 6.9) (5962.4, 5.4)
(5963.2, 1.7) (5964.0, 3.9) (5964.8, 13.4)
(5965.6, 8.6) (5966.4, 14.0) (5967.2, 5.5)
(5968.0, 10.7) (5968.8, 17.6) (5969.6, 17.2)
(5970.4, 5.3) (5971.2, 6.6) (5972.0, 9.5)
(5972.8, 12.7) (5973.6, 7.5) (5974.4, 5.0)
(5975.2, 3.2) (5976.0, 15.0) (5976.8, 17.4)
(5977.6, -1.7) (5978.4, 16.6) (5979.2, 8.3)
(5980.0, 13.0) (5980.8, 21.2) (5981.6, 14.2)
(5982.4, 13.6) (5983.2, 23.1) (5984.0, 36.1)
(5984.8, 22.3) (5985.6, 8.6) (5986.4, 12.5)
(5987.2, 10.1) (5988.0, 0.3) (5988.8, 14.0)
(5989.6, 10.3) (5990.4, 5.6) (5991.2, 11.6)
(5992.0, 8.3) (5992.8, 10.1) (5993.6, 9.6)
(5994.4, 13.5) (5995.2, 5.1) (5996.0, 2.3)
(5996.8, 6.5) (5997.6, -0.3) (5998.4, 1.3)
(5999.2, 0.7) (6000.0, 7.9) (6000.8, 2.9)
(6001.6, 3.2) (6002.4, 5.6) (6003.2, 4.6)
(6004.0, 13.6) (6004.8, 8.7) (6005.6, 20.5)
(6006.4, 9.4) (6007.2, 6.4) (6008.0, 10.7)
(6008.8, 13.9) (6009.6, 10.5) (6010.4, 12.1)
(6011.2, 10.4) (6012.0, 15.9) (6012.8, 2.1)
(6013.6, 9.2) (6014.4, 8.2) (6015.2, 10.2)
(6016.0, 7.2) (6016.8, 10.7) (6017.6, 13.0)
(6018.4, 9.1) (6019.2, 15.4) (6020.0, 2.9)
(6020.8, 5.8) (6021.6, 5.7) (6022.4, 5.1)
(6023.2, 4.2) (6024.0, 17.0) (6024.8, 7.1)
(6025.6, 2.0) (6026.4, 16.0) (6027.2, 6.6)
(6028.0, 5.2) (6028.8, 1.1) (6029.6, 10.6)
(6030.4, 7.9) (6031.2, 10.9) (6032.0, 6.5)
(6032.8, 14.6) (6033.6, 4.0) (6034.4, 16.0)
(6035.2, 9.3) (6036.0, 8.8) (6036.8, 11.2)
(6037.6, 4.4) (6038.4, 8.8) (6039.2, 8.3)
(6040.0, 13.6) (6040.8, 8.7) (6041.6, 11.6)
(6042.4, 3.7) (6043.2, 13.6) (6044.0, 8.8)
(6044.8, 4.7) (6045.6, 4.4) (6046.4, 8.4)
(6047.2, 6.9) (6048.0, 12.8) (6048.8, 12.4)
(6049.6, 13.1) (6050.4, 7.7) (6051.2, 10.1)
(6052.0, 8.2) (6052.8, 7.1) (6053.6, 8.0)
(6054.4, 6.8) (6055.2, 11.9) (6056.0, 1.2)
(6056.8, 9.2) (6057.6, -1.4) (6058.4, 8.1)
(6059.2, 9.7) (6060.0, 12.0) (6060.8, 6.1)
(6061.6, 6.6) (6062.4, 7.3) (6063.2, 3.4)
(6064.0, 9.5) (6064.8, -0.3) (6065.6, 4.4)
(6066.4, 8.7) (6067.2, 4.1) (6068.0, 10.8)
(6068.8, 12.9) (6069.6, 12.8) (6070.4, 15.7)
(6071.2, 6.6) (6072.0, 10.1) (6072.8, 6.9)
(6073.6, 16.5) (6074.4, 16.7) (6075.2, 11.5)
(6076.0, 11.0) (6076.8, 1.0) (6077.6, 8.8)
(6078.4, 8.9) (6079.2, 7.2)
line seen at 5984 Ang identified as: H-beta 4861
